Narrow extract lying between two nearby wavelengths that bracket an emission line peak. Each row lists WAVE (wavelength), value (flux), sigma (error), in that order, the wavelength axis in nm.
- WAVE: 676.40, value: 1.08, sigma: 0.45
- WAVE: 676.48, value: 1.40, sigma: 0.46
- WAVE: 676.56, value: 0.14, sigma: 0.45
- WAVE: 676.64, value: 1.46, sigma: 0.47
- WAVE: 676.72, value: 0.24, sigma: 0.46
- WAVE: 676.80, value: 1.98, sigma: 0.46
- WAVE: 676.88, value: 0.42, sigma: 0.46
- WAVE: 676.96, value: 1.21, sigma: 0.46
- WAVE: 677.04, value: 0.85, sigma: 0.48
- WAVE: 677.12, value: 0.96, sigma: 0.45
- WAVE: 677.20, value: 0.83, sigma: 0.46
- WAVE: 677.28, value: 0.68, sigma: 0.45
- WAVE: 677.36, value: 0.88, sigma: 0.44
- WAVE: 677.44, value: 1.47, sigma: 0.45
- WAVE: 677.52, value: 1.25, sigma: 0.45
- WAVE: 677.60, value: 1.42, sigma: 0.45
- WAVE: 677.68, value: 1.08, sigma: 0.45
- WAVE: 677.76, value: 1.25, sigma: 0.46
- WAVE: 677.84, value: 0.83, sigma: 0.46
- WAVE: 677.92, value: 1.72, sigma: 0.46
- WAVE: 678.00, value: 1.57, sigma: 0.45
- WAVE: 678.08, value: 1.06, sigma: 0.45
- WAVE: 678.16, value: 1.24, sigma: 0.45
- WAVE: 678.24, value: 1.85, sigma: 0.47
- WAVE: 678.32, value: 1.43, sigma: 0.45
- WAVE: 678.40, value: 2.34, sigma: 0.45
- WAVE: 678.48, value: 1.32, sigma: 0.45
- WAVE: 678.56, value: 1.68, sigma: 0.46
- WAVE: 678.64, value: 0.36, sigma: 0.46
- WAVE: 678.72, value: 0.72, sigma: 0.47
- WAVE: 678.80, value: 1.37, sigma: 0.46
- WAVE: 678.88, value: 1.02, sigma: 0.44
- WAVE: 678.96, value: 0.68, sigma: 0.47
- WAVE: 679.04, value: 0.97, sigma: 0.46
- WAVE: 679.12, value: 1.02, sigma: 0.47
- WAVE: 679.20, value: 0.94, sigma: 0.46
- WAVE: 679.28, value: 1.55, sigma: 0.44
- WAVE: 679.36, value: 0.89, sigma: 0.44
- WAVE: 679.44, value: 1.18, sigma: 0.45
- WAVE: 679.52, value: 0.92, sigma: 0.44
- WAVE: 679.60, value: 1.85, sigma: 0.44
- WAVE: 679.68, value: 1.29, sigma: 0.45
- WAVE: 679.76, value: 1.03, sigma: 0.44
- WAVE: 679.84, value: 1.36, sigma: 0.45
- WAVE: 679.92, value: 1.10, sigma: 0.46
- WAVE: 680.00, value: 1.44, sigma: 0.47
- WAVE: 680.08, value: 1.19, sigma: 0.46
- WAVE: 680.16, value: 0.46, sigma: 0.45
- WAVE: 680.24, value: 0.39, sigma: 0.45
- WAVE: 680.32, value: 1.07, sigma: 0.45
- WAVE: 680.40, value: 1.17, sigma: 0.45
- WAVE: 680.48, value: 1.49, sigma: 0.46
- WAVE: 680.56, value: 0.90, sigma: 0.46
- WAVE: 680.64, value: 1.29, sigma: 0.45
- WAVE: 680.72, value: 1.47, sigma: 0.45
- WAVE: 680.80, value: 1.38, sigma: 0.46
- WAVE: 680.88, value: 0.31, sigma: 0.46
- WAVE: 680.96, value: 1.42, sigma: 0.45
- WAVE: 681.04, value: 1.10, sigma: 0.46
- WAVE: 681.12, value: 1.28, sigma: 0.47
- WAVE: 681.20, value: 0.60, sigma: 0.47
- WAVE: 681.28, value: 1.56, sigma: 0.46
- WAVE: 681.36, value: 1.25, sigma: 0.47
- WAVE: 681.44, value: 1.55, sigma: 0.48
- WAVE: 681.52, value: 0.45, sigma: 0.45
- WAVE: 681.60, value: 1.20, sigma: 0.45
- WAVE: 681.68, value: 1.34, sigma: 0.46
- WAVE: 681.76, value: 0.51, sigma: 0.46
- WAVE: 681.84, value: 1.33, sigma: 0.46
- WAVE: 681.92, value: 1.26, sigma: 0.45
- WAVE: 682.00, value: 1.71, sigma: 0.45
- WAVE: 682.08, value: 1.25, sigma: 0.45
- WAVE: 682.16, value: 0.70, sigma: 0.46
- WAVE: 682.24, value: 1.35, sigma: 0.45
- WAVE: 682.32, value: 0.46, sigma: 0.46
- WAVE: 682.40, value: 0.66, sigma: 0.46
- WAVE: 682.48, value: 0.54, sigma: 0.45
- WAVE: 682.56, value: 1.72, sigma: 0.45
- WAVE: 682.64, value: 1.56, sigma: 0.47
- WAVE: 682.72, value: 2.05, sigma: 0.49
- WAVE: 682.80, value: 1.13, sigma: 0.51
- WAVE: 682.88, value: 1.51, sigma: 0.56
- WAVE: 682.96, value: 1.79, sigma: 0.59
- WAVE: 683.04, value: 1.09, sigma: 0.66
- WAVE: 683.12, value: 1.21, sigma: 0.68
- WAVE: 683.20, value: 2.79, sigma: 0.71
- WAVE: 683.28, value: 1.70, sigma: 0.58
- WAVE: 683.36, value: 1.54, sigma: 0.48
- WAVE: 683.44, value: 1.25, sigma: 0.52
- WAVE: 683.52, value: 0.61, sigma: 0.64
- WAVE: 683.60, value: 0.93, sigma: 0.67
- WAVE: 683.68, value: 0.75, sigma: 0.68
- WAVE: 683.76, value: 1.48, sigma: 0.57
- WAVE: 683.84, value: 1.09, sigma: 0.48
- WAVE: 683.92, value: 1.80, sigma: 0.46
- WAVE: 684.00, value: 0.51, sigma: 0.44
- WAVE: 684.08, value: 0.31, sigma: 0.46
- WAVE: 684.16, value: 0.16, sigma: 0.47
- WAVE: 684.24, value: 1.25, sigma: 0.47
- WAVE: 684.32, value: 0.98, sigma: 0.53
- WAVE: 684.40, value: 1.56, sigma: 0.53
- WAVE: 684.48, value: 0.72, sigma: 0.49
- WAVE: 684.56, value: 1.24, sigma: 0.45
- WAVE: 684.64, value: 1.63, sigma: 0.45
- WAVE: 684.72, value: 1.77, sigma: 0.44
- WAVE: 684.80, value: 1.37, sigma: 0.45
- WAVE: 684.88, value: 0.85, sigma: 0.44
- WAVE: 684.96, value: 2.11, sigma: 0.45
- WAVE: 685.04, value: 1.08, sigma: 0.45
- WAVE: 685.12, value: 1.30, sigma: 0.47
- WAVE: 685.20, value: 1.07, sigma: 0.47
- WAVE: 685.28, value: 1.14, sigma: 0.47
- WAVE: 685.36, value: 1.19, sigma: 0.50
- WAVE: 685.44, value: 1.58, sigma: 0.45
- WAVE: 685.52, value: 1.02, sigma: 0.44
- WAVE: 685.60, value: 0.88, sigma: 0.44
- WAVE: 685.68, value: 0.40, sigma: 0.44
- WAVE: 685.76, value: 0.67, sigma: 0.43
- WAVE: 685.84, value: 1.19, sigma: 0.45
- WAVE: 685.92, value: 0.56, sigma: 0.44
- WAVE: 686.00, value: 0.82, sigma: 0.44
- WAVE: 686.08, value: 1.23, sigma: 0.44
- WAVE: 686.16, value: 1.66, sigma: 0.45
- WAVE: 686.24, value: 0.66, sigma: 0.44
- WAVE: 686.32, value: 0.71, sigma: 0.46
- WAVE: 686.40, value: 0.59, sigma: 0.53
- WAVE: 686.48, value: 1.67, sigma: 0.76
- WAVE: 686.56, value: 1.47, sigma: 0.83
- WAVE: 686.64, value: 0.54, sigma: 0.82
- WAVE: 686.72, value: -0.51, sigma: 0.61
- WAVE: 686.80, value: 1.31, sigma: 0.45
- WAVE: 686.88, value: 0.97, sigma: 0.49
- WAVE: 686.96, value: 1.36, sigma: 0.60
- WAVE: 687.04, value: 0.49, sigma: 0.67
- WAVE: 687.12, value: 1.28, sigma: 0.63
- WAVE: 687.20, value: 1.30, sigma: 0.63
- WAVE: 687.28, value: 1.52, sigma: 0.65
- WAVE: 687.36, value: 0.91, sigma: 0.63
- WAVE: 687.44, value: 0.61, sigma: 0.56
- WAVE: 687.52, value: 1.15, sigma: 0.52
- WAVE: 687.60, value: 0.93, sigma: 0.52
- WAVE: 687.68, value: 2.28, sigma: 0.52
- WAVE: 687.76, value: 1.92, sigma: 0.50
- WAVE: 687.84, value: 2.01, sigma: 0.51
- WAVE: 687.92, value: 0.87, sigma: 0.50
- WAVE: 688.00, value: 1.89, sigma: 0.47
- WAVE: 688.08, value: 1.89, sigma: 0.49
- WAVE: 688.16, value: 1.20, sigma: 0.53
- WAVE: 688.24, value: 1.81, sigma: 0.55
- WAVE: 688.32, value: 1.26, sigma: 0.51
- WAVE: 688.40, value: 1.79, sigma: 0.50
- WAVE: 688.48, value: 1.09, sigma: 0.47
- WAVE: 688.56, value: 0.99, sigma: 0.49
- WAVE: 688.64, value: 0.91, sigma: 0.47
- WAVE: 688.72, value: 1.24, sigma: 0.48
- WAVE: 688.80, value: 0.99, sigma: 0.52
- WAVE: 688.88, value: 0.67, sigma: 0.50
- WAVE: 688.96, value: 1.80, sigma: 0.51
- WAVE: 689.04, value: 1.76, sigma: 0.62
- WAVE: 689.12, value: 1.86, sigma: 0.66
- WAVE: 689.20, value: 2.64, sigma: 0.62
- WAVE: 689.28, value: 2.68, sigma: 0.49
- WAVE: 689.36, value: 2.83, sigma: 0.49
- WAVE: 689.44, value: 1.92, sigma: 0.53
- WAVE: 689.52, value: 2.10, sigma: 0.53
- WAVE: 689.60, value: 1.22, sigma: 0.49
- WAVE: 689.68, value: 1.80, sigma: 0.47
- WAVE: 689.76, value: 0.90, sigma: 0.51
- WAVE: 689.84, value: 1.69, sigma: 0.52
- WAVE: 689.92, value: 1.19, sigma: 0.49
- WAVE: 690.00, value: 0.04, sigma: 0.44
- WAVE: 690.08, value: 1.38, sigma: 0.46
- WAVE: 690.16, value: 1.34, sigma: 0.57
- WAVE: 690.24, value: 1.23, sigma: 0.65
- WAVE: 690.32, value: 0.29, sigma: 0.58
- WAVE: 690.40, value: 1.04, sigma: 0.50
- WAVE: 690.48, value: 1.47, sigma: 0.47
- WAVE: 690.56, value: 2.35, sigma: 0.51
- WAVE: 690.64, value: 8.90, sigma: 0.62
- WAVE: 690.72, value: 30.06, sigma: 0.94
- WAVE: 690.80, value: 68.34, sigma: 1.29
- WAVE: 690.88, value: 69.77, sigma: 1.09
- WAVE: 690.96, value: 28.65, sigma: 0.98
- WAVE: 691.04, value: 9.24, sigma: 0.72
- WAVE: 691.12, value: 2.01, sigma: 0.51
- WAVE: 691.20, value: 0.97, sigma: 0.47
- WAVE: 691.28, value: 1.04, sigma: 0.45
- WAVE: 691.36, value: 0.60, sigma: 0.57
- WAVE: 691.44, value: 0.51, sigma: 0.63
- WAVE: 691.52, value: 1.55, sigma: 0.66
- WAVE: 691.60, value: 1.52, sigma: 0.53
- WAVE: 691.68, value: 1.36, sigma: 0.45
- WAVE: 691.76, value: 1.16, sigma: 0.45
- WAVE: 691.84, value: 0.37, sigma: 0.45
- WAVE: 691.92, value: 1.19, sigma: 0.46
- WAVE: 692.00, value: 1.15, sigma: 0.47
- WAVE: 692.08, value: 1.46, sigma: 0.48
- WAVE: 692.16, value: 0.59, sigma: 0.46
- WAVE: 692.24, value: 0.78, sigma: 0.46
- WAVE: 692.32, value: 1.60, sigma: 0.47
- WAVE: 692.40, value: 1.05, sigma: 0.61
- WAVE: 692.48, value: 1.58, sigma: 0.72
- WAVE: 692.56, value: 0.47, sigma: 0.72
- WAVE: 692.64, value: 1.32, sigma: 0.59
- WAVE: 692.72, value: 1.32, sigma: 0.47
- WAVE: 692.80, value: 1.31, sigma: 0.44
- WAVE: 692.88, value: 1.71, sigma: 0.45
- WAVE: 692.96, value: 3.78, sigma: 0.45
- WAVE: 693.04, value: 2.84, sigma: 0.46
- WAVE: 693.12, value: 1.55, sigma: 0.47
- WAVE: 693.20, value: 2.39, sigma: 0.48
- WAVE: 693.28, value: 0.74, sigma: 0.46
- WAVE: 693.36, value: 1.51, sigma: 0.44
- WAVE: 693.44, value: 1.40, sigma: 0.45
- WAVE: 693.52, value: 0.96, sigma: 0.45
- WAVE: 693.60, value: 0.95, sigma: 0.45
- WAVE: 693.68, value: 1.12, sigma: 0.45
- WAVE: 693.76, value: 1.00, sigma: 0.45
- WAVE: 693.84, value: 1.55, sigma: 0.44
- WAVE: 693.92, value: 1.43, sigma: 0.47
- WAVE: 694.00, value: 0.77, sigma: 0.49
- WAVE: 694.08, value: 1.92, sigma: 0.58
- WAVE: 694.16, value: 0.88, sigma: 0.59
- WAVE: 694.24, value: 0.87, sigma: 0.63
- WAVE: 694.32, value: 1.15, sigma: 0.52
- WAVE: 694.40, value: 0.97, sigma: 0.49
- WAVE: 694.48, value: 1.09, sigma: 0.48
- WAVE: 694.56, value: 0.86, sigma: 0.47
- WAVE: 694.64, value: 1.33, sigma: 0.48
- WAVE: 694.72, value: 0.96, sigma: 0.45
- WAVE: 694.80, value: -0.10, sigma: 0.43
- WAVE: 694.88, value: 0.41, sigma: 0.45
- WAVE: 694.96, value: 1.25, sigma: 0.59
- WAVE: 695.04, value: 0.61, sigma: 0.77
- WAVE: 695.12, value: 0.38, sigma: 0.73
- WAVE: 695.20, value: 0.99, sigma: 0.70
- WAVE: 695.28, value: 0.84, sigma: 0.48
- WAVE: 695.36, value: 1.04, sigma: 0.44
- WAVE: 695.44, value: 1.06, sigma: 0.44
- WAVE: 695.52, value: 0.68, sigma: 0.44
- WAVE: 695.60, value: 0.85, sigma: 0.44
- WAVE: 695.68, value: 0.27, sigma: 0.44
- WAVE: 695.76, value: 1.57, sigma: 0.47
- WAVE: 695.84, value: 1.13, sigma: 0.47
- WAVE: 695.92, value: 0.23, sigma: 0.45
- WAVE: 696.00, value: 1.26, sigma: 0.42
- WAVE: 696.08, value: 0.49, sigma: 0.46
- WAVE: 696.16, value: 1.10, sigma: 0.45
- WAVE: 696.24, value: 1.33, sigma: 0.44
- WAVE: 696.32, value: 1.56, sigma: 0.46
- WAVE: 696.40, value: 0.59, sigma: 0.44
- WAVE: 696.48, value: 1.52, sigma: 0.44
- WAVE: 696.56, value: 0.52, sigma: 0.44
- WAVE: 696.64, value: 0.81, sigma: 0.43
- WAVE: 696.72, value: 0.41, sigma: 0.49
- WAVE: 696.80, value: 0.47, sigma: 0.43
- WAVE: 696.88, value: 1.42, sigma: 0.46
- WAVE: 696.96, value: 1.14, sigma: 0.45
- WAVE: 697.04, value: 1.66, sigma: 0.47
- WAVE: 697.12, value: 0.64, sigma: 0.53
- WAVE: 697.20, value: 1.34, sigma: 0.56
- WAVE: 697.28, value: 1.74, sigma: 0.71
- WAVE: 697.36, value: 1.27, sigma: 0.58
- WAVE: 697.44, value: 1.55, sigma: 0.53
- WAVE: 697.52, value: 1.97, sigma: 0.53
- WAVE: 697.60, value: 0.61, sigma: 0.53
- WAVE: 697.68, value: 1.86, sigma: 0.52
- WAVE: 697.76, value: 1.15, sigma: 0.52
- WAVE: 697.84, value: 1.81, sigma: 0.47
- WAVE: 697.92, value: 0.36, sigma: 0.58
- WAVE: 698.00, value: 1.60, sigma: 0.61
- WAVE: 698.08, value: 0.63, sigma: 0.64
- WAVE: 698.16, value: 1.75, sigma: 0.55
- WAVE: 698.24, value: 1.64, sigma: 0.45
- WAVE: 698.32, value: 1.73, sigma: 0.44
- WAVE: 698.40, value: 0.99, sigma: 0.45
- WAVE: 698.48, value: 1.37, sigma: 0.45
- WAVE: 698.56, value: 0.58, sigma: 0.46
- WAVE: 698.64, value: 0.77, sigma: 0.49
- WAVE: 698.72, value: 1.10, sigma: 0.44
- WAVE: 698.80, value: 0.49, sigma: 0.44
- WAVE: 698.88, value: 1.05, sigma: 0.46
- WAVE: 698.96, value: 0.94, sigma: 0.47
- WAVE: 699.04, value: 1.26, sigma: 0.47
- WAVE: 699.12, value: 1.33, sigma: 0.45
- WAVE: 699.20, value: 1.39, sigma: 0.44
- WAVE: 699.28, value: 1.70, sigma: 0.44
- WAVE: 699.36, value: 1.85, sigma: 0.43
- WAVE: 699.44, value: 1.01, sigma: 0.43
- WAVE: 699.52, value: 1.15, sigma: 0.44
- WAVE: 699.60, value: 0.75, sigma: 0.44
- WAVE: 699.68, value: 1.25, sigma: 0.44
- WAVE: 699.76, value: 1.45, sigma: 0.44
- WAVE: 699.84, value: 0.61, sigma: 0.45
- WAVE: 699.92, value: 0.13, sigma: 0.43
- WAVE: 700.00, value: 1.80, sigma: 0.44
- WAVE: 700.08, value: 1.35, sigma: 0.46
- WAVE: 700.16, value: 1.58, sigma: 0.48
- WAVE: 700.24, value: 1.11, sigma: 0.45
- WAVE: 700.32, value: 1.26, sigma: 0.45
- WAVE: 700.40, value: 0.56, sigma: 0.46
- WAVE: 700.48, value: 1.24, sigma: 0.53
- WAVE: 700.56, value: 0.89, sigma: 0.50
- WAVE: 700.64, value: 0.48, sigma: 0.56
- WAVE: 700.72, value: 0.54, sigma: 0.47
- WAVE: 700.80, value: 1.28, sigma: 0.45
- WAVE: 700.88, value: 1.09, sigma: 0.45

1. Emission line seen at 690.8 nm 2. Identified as H-alpha 6563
